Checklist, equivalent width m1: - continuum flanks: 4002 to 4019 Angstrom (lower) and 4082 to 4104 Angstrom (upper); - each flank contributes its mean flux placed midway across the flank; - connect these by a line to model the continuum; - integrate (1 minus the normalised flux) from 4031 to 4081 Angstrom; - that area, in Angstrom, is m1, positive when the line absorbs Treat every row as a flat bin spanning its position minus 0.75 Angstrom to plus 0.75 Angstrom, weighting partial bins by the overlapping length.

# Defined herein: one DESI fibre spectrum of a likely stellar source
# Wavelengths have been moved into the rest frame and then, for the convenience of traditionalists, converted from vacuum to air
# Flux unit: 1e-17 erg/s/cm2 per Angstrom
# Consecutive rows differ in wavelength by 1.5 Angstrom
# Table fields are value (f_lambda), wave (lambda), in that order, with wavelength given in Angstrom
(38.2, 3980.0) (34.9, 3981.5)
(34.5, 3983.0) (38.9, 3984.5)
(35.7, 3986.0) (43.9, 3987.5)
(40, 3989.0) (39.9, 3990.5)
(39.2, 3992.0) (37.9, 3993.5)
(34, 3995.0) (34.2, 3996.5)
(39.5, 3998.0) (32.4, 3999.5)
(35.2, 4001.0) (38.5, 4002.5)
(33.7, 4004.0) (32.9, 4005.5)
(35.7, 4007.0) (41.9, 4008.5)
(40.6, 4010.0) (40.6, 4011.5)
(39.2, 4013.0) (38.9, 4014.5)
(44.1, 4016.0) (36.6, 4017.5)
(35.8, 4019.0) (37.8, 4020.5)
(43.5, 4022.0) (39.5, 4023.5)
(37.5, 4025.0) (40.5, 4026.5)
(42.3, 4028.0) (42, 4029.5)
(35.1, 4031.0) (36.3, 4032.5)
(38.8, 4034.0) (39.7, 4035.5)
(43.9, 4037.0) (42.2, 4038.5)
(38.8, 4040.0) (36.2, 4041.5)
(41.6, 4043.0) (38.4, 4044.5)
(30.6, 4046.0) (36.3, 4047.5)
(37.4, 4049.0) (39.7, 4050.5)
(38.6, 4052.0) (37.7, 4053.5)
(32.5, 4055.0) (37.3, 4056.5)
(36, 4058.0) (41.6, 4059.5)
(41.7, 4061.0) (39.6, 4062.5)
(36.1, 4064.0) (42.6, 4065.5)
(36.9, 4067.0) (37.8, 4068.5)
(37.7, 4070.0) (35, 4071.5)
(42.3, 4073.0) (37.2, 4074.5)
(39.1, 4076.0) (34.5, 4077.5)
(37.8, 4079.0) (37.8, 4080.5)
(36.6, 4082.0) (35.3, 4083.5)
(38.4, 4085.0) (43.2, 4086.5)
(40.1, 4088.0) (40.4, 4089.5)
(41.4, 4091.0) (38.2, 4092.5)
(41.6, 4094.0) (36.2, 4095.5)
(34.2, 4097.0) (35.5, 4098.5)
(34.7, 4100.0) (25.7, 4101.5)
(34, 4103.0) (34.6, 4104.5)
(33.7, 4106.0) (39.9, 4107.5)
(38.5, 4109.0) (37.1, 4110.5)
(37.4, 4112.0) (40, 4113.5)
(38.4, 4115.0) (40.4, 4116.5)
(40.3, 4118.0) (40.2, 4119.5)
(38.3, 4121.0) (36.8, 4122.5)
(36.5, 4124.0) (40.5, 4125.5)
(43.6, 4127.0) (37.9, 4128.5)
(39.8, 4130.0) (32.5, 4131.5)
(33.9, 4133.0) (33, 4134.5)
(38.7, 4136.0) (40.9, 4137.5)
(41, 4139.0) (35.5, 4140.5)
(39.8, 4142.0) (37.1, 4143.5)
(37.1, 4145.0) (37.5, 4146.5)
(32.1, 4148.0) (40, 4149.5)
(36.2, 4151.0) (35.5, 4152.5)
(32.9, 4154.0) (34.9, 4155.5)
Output -0.70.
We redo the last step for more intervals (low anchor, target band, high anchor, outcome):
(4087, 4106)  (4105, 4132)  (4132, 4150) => -1.3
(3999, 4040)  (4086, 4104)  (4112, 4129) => 1.0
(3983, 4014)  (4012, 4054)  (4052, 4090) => -1.1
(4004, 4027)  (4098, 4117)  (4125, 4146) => 1.0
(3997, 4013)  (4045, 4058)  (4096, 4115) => 0.0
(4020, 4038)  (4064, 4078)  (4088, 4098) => 0.4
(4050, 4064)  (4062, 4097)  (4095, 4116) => -1.3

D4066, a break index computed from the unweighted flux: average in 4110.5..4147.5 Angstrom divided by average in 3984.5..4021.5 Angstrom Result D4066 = 1.01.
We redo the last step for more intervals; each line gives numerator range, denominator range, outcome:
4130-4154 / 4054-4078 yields 0.97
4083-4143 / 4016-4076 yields 0.98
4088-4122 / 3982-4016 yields 0.99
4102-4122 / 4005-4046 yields 0.96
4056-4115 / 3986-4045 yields 0.97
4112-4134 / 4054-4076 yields 1.01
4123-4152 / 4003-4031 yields 0.96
